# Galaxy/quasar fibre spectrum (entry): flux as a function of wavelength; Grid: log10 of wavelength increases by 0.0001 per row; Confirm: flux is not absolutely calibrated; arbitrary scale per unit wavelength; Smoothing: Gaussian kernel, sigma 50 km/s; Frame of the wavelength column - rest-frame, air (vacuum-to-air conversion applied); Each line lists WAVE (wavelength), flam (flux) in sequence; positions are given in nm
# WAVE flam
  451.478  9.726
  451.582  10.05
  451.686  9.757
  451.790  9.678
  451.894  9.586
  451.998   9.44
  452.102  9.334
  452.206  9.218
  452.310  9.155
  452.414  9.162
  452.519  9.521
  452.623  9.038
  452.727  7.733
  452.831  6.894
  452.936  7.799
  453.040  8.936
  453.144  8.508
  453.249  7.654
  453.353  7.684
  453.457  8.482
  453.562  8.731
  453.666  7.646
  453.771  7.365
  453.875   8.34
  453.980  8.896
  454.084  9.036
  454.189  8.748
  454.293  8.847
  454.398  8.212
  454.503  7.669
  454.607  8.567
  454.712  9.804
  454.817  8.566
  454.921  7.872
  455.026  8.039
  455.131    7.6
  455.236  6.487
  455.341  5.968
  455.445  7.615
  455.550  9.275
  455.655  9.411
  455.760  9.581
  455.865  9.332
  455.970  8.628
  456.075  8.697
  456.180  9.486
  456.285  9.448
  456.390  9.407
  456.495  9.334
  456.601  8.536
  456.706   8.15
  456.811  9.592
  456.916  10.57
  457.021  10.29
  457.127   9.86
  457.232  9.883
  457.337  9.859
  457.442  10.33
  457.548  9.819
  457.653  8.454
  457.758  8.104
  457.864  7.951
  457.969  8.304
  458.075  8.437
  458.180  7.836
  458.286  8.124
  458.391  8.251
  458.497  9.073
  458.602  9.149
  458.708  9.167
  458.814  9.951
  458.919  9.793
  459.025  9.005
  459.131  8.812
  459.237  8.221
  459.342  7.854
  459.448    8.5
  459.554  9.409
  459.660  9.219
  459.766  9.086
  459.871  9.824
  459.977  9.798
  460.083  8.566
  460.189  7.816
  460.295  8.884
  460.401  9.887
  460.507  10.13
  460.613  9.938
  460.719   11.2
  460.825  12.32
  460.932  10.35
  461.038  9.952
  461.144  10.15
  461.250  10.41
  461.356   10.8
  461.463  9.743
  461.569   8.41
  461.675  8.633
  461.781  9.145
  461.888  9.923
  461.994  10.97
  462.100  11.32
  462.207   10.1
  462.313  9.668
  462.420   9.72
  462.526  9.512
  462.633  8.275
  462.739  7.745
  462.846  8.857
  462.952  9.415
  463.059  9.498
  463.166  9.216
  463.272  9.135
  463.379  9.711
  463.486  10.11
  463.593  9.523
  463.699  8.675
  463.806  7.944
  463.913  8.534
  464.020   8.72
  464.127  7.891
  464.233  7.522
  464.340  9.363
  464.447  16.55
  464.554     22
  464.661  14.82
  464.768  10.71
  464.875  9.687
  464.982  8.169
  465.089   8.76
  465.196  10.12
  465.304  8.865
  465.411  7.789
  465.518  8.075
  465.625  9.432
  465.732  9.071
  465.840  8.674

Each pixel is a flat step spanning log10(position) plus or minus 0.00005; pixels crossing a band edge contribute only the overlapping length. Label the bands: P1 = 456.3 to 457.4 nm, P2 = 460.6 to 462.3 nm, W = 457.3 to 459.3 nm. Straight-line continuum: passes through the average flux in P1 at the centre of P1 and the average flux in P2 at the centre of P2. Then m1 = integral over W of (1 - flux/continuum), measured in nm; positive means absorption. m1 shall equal 0.18 nm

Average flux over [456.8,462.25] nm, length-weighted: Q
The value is 9.44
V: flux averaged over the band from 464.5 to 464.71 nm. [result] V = 18.5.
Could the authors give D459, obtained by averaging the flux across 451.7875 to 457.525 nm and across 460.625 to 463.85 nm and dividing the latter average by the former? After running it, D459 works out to 1.1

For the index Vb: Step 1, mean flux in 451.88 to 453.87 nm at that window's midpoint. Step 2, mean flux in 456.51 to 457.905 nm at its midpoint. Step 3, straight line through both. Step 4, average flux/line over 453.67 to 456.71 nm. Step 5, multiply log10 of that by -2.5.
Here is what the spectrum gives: 0.06 mag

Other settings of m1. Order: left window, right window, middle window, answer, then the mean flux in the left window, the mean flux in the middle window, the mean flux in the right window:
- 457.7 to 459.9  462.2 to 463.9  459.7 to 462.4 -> -0.27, 8.75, 9.88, 9.15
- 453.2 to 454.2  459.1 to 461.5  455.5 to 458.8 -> -0.06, 8.24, 9.12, 9.61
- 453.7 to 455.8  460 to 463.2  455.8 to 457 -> -0.08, 8.28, 9.23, 9.69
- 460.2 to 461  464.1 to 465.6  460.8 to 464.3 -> 0.35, 10.2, 9.43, 10.8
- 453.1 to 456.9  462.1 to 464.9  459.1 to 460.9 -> 0.01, 8.5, 9.4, 10.1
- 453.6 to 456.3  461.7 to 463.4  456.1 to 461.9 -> -0.21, 8.42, 9.32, 9.49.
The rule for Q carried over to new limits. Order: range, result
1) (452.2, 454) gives 8.34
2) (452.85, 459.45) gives 8.68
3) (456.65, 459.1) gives 9.13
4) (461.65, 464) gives 9.34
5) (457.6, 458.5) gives 8.24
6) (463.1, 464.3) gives 8.83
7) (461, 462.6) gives 9.88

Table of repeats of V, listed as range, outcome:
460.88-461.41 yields 10.3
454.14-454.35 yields 8.8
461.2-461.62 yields 9.84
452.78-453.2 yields 8.02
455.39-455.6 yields 8.42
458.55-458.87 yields 9.42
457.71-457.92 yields 8.03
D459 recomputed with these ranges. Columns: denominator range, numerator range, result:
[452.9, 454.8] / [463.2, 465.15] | 1.24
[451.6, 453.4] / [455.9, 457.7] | 1.07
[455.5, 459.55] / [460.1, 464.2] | 1.05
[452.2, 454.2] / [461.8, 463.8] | 1.13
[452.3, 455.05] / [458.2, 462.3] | 1.13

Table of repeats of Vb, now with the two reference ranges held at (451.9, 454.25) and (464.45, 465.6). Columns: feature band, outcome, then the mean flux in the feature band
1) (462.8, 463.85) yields 0.17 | 9.22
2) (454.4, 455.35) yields 0.13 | 7.94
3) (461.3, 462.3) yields 0.06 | 9.89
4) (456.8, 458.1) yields 0.01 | 9.35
